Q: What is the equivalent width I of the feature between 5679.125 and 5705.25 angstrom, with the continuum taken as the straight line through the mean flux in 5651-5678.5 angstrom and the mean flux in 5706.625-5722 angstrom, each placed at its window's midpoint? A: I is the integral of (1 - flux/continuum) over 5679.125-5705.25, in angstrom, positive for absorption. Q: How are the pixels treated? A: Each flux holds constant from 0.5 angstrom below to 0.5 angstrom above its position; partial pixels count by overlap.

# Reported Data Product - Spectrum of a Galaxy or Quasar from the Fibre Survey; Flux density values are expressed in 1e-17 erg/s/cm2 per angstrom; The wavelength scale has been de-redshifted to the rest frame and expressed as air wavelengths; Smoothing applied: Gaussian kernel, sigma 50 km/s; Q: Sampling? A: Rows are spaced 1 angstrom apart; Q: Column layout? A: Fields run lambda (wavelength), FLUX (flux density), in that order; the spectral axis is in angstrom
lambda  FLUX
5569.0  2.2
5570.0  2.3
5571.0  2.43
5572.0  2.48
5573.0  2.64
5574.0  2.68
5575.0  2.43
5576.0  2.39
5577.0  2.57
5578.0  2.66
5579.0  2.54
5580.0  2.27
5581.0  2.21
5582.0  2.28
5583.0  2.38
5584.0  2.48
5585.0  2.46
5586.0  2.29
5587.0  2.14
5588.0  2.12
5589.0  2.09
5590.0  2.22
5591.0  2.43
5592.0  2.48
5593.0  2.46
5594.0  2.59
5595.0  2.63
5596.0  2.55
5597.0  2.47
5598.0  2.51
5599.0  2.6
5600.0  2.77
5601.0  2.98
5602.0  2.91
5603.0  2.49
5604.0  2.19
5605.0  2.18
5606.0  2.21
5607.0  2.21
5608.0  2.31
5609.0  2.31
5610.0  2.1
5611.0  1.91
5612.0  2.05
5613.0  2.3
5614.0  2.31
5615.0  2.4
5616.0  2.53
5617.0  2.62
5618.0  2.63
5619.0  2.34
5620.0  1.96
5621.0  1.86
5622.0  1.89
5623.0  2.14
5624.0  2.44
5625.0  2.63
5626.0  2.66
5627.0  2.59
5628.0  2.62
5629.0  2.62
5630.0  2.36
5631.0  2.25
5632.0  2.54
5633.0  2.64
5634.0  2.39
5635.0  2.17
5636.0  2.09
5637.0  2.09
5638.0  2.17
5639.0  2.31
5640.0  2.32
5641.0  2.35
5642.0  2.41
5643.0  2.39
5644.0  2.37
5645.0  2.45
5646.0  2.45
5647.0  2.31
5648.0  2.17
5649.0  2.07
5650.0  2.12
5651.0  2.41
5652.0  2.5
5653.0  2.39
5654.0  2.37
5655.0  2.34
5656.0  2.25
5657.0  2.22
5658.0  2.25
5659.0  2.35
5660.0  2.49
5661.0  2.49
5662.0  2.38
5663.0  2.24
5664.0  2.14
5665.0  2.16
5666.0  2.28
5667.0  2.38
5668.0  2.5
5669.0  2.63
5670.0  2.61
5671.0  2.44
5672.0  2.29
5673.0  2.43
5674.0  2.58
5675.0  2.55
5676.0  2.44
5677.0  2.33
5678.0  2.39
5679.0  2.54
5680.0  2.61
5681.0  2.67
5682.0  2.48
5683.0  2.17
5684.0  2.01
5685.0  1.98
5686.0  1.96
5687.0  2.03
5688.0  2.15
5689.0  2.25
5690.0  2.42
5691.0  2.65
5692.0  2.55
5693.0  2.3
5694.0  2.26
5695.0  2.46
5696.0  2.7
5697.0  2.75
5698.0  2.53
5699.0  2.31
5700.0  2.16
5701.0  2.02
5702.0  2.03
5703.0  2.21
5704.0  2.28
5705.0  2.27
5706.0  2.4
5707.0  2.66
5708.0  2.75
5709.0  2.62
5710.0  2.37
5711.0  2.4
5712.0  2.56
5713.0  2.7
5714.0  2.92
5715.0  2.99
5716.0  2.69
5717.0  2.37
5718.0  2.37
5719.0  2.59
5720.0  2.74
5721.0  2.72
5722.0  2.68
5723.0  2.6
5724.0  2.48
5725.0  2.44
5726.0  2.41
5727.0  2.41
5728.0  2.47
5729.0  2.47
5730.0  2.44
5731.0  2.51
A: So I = 2.1 angstrom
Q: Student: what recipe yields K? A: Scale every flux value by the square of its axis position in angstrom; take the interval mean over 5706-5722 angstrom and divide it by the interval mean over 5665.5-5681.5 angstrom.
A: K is 1.1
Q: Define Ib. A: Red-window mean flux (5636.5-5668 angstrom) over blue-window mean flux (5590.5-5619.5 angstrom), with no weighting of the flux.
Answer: 0.95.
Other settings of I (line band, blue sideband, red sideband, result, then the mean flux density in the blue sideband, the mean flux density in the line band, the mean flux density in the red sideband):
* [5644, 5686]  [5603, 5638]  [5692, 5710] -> 0.0 angstrom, 2.31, 2.36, 2.4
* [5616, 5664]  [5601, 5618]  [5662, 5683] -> 0.8 angstrom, 2.34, 2.34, 2.43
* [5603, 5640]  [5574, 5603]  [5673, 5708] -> 1.9 angstrom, 2.47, 2.31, 2.36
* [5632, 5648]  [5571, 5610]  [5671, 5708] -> 0.5 angstrom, 2.43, 2.33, 2.36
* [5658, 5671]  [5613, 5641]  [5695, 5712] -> 0.0 angstrom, 2.35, 2.38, 2.41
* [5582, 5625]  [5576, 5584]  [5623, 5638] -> 1.1 angstrom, 2.42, 2.36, 2.42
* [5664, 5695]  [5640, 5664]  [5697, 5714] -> 0.1 angstrom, 2.33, 2.37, 2.42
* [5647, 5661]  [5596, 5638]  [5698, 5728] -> 0.6 angstrom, 2.37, 2.31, 2.49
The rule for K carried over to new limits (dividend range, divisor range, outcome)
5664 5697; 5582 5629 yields 1.03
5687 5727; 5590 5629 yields 1.07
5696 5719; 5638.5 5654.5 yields 1.08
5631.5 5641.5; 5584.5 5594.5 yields 1.01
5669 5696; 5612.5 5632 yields 1.02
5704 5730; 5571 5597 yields 1.11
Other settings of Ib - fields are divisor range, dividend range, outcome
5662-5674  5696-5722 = 1.05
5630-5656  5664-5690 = 1.01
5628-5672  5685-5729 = 1.04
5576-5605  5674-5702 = 0.96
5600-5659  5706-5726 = 1.11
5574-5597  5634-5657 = 0.96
